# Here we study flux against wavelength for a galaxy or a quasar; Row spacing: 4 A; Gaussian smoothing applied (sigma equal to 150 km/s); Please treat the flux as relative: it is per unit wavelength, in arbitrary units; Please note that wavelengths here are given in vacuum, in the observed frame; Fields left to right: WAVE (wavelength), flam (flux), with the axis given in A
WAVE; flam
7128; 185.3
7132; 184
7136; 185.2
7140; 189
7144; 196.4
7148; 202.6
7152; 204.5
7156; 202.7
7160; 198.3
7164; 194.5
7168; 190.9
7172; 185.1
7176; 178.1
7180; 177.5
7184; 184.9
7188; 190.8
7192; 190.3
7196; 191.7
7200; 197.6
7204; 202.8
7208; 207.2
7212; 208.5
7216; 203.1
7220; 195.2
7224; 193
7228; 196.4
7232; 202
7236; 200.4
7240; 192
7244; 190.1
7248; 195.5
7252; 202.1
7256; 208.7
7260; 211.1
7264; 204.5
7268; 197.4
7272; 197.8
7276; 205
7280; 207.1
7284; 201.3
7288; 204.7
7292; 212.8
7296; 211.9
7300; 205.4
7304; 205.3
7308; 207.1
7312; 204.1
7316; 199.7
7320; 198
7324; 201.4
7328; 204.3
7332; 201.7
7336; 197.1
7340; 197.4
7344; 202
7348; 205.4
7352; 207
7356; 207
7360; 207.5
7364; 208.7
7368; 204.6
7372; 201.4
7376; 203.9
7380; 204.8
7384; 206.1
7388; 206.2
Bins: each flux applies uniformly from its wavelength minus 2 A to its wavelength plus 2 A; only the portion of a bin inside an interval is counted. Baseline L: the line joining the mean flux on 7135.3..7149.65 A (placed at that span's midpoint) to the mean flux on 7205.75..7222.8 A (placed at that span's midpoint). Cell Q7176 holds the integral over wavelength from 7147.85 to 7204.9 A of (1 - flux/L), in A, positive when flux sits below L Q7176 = 1.7 A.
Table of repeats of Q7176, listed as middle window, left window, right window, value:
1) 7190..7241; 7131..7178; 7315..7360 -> -0.7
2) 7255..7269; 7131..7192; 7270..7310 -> -0.2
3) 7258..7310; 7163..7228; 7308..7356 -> -1.7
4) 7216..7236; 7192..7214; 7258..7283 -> 0.4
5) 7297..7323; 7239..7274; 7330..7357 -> -0.3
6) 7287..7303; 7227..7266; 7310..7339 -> -0.6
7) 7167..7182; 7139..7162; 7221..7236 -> 1.2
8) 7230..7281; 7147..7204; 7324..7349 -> -1.1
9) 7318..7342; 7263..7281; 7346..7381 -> 0.5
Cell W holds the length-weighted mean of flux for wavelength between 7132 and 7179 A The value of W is 193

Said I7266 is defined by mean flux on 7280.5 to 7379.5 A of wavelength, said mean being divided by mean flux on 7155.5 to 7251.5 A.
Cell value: 1.0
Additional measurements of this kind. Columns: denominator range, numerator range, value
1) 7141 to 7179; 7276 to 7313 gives 1.06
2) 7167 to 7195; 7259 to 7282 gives 1.10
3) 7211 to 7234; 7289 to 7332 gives 1.03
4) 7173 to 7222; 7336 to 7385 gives 1.05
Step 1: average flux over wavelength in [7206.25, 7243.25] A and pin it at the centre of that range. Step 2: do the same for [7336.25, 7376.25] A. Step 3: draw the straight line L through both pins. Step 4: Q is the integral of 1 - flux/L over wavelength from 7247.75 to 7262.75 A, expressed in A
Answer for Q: -0.37 A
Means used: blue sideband 199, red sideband 204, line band 205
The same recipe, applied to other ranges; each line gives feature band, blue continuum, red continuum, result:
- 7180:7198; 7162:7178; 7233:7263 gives 0.2 A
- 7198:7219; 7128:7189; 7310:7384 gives -1.0 A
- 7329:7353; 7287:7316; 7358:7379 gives 0.5 A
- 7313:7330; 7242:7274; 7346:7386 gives 0.2 A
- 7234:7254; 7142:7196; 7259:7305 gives 0.5 A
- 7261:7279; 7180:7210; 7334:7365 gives -0.3 A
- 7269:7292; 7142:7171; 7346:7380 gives -0.1 A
